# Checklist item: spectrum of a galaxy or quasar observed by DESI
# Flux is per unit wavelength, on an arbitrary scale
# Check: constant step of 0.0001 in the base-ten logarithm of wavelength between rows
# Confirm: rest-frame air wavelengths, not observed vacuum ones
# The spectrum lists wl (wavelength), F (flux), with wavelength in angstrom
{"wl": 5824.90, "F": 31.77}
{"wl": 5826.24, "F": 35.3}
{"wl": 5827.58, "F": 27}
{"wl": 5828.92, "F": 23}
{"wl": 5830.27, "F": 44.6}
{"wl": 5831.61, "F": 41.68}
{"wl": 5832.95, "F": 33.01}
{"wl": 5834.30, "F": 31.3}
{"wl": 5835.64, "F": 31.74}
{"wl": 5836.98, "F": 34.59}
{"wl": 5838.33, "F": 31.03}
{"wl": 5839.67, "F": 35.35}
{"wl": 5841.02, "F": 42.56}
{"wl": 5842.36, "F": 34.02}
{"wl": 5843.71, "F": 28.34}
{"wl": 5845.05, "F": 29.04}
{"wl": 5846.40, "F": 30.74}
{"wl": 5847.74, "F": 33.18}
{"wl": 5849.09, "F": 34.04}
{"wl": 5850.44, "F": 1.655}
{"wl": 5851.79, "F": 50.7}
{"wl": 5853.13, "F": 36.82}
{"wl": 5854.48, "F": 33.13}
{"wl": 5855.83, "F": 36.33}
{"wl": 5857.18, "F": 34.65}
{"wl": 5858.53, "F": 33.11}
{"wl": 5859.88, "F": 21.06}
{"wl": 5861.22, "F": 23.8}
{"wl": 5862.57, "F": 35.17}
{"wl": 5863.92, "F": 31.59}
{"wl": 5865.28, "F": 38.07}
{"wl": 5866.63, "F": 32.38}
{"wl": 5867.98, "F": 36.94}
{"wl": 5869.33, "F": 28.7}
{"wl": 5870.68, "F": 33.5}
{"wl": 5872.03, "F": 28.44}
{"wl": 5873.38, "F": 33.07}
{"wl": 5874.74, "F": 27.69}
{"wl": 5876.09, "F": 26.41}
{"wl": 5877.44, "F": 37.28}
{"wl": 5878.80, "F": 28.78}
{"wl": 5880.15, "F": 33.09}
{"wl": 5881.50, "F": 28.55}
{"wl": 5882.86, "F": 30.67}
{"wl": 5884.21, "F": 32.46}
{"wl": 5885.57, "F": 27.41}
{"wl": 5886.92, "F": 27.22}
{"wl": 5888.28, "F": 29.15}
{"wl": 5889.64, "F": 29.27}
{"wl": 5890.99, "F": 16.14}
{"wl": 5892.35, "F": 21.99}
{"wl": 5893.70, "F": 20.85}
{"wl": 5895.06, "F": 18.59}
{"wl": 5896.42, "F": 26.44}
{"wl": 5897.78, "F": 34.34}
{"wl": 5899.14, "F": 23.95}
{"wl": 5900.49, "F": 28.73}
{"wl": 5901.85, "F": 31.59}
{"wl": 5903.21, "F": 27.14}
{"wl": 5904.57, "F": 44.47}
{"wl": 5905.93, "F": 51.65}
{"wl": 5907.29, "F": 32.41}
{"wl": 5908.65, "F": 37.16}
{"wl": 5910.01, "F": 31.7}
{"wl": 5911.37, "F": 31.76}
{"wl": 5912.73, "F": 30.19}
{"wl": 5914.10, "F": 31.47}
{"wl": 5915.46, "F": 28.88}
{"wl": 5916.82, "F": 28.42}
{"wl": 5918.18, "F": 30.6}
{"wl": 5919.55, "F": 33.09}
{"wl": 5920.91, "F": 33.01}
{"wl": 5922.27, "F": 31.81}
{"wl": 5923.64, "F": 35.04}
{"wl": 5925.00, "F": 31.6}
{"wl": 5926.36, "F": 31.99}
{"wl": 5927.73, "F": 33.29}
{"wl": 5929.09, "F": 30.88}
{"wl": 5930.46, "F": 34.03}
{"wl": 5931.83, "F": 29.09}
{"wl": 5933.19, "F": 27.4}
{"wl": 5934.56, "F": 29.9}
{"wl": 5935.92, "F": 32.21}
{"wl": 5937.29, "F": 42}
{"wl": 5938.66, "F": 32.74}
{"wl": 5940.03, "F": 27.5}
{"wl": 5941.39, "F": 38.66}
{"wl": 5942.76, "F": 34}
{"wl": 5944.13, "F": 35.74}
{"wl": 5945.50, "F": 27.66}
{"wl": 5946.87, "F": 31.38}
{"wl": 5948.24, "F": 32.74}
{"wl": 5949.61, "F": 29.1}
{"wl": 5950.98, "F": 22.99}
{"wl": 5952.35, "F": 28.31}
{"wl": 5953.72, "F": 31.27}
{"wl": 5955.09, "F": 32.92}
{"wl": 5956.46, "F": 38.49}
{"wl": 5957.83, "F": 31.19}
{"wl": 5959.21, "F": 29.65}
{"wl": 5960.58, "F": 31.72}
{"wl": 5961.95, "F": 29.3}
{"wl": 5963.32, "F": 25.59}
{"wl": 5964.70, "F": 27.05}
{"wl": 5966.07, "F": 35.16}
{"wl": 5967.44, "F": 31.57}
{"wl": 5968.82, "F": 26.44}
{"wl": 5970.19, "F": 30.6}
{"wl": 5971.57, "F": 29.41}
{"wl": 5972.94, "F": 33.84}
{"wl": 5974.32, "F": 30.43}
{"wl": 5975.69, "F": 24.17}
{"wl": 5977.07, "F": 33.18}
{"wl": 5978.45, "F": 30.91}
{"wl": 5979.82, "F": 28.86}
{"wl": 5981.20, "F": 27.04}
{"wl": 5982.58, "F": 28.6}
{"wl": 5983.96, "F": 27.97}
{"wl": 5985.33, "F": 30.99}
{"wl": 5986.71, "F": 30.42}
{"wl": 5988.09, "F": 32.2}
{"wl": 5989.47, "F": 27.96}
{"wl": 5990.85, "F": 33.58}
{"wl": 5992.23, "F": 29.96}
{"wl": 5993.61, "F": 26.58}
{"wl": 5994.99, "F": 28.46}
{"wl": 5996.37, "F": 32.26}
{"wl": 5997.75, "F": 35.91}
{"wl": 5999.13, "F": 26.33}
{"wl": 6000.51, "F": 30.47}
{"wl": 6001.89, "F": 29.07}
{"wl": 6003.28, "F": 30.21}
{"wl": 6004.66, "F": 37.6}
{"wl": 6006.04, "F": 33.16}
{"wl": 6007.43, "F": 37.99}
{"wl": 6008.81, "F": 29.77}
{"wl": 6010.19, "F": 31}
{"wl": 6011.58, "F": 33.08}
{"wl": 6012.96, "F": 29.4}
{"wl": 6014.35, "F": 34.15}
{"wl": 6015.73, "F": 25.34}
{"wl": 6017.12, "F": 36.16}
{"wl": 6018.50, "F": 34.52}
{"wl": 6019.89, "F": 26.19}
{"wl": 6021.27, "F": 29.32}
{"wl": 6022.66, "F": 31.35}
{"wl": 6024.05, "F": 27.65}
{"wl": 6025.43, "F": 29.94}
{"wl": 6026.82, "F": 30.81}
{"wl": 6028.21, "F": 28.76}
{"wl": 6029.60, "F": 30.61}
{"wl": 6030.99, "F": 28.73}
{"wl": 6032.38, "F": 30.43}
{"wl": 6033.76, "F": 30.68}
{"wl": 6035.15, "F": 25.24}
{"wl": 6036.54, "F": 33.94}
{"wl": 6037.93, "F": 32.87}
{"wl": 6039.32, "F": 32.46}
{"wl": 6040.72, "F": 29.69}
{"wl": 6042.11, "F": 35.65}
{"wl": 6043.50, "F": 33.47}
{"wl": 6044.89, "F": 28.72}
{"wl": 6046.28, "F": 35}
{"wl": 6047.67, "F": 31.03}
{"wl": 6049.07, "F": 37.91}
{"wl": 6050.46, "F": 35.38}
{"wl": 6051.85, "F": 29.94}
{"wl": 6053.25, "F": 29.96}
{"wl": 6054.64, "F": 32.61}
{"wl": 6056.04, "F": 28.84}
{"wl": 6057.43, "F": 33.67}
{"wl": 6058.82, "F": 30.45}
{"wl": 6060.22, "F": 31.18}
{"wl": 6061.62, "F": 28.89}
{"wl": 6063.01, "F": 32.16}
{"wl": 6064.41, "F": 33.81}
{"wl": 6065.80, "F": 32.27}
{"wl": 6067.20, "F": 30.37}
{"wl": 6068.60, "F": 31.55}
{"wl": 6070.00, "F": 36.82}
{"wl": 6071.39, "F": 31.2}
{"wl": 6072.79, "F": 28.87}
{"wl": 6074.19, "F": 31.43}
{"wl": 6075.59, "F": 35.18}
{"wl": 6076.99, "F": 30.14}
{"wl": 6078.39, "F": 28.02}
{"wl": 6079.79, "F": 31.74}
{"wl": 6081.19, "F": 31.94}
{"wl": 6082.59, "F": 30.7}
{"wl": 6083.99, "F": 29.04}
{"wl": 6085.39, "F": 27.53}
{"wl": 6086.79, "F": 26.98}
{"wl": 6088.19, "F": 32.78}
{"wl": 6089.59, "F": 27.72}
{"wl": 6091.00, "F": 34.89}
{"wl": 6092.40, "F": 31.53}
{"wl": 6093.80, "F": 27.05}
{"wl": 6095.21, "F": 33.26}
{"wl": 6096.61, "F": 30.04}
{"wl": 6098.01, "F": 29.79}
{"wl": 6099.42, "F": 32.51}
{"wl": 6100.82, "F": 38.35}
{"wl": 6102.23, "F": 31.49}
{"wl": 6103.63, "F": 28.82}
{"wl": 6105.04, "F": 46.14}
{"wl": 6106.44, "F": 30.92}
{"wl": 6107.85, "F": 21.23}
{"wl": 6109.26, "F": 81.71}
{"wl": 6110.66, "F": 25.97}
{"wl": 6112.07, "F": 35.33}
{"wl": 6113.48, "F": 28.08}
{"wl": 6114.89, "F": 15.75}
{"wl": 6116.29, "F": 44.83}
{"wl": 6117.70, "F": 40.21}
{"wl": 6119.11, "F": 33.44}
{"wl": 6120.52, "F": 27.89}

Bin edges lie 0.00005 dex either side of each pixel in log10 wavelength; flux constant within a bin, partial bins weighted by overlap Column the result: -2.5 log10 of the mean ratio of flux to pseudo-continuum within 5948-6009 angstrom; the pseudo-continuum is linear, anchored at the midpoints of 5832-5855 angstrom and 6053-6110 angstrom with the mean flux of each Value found 0.07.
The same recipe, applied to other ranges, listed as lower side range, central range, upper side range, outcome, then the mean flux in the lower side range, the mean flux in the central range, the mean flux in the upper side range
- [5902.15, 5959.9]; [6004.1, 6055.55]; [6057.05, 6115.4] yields 0.022 mag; 32.5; 31.6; 32.1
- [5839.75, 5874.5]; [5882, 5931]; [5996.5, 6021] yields 0.049 mag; 32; 30.5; 31.8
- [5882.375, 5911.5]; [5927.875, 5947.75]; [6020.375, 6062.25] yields -0.078 mag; 29.7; 32.4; 31.2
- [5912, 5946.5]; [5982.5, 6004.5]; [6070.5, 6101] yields 0.045 mag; 32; 30.3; 30.9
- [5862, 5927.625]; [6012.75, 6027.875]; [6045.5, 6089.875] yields 0.030 mag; 30.9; 30.4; 31.4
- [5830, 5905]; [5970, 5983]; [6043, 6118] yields 0.071 mag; 30.9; 29.7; 32.5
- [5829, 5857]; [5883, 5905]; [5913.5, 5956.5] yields 0.186 mag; 33.5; 27.4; 31.7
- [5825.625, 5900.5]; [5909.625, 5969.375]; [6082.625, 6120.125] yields 0.005 mag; 30.7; 31.4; 33.2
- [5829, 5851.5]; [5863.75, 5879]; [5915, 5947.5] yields 0.010 mag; 32.4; 32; 32.1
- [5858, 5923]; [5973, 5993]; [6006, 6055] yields 0.045 mag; 30.4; 29.8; 31.4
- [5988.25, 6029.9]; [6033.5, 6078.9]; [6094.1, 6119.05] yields 0.033 mag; 30.9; 31.8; 34.8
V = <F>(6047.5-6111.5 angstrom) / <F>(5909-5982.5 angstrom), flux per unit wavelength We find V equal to 1.0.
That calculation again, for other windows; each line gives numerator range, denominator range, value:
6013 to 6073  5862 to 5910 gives 1.02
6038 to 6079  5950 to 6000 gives 1.06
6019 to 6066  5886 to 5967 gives 1.01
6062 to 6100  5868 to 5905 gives 1.08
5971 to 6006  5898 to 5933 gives 0.93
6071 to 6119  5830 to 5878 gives 1.00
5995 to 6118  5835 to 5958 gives 1.02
